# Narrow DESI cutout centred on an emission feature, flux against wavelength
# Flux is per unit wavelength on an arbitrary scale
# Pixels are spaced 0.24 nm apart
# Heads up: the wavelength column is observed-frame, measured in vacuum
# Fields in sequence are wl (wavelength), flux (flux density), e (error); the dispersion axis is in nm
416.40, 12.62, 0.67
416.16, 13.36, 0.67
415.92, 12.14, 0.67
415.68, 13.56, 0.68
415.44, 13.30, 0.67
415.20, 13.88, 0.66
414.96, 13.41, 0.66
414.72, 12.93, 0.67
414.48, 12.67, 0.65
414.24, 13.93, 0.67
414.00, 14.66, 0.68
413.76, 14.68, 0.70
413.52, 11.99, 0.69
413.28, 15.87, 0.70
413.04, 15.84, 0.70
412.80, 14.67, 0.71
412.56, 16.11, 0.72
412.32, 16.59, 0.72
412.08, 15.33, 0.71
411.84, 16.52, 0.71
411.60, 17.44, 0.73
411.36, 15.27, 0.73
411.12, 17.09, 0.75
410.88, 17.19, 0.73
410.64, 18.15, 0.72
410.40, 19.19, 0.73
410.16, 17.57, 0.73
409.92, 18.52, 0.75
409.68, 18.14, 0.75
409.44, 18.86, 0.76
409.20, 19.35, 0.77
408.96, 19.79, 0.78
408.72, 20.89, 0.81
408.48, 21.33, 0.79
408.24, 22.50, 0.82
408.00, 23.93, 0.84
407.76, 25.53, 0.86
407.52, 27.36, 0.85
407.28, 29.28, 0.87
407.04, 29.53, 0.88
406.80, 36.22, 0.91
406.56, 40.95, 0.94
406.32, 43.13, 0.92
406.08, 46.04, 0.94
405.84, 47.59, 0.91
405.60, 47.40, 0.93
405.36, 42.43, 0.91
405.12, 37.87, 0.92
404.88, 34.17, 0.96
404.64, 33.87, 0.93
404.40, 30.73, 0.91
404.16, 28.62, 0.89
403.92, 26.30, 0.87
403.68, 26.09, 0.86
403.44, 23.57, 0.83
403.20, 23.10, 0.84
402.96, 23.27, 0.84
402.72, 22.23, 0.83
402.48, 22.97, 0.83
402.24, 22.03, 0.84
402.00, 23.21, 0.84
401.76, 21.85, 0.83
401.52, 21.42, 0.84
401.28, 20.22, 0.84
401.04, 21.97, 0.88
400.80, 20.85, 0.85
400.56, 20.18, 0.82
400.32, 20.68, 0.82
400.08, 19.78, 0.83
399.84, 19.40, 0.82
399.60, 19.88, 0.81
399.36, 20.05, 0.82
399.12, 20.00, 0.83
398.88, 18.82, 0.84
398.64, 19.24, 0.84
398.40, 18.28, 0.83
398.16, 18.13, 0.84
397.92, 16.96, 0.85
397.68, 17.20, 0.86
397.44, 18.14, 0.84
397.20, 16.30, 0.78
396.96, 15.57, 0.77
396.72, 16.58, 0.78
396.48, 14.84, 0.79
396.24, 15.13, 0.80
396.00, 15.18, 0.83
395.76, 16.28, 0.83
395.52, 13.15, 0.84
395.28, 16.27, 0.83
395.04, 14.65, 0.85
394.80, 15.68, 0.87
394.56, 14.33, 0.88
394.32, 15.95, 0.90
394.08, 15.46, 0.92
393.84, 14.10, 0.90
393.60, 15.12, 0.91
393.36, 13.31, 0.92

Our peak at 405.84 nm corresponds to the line C IV 1549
